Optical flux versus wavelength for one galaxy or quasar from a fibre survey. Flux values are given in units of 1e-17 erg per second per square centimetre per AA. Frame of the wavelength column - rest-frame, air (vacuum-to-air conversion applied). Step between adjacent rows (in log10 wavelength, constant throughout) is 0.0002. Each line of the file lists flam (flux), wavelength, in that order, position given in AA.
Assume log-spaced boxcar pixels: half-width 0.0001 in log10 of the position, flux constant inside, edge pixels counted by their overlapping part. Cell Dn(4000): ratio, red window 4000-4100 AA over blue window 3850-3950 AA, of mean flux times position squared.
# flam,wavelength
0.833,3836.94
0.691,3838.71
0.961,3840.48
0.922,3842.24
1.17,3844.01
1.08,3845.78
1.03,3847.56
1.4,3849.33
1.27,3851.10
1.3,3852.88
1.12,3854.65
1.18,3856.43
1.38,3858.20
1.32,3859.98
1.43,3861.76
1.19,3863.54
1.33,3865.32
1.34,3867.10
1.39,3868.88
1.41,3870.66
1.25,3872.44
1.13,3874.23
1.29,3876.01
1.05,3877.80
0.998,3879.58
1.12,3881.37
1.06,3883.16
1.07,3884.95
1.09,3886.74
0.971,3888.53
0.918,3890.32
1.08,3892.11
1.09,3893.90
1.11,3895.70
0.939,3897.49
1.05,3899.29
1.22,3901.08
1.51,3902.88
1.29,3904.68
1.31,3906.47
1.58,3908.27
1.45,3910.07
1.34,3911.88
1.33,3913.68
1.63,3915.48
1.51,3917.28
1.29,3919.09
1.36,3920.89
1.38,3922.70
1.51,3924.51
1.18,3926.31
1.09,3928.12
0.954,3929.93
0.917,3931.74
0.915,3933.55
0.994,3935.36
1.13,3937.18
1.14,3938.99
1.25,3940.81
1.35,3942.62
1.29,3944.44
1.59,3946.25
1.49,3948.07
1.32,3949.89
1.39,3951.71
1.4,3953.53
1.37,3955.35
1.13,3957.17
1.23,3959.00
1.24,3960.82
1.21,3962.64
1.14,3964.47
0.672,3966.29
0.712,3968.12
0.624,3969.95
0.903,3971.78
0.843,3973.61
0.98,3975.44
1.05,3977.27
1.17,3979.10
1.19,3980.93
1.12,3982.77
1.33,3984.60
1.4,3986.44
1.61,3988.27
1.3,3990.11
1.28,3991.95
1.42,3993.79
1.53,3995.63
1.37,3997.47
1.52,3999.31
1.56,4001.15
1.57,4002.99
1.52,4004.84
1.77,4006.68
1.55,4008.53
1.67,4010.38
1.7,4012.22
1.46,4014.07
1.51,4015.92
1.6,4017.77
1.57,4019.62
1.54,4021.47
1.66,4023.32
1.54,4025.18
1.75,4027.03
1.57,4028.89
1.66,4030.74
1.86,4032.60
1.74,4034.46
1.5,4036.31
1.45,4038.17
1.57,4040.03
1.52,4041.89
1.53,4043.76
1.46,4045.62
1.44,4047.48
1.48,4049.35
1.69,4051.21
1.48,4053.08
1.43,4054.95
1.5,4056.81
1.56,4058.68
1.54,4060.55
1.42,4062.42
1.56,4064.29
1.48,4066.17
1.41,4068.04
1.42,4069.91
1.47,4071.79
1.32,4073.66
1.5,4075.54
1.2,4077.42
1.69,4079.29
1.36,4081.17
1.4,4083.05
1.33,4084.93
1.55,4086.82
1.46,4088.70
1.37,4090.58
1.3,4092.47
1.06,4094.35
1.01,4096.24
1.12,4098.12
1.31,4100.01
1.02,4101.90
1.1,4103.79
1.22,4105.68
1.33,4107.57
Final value 1.3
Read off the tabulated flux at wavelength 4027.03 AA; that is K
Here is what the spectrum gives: 1.75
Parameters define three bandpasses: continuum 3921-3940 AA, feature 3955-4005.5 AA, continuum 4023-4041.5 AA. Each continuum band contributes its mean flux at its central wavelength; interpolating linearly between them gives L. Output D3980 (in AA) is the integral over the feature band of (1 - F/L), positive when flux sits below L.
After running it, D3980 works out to 6.1 AA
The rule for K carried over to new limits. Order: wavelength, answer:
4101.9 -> 1.02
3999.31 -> 1.52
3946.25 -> 1.59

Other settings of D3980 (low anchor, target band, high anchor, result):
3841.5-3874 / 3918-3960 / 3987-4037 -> 5.02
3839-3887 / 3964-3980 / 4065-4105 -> 4.65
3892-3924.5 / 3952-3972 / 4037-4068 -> 4.49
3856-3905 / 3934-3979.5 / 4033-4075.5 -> 6.18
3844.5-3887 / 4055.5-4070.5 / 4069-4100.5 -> -1.73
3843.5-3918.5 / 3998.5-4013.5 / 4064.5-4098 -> -3.26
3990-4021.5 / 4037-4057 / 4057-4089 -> -0.31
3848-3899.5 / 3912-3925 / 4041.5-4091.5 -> -1.82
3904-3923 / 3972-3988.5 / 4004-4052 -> 3.88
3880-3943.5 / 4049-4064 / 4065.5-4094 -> -1.47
